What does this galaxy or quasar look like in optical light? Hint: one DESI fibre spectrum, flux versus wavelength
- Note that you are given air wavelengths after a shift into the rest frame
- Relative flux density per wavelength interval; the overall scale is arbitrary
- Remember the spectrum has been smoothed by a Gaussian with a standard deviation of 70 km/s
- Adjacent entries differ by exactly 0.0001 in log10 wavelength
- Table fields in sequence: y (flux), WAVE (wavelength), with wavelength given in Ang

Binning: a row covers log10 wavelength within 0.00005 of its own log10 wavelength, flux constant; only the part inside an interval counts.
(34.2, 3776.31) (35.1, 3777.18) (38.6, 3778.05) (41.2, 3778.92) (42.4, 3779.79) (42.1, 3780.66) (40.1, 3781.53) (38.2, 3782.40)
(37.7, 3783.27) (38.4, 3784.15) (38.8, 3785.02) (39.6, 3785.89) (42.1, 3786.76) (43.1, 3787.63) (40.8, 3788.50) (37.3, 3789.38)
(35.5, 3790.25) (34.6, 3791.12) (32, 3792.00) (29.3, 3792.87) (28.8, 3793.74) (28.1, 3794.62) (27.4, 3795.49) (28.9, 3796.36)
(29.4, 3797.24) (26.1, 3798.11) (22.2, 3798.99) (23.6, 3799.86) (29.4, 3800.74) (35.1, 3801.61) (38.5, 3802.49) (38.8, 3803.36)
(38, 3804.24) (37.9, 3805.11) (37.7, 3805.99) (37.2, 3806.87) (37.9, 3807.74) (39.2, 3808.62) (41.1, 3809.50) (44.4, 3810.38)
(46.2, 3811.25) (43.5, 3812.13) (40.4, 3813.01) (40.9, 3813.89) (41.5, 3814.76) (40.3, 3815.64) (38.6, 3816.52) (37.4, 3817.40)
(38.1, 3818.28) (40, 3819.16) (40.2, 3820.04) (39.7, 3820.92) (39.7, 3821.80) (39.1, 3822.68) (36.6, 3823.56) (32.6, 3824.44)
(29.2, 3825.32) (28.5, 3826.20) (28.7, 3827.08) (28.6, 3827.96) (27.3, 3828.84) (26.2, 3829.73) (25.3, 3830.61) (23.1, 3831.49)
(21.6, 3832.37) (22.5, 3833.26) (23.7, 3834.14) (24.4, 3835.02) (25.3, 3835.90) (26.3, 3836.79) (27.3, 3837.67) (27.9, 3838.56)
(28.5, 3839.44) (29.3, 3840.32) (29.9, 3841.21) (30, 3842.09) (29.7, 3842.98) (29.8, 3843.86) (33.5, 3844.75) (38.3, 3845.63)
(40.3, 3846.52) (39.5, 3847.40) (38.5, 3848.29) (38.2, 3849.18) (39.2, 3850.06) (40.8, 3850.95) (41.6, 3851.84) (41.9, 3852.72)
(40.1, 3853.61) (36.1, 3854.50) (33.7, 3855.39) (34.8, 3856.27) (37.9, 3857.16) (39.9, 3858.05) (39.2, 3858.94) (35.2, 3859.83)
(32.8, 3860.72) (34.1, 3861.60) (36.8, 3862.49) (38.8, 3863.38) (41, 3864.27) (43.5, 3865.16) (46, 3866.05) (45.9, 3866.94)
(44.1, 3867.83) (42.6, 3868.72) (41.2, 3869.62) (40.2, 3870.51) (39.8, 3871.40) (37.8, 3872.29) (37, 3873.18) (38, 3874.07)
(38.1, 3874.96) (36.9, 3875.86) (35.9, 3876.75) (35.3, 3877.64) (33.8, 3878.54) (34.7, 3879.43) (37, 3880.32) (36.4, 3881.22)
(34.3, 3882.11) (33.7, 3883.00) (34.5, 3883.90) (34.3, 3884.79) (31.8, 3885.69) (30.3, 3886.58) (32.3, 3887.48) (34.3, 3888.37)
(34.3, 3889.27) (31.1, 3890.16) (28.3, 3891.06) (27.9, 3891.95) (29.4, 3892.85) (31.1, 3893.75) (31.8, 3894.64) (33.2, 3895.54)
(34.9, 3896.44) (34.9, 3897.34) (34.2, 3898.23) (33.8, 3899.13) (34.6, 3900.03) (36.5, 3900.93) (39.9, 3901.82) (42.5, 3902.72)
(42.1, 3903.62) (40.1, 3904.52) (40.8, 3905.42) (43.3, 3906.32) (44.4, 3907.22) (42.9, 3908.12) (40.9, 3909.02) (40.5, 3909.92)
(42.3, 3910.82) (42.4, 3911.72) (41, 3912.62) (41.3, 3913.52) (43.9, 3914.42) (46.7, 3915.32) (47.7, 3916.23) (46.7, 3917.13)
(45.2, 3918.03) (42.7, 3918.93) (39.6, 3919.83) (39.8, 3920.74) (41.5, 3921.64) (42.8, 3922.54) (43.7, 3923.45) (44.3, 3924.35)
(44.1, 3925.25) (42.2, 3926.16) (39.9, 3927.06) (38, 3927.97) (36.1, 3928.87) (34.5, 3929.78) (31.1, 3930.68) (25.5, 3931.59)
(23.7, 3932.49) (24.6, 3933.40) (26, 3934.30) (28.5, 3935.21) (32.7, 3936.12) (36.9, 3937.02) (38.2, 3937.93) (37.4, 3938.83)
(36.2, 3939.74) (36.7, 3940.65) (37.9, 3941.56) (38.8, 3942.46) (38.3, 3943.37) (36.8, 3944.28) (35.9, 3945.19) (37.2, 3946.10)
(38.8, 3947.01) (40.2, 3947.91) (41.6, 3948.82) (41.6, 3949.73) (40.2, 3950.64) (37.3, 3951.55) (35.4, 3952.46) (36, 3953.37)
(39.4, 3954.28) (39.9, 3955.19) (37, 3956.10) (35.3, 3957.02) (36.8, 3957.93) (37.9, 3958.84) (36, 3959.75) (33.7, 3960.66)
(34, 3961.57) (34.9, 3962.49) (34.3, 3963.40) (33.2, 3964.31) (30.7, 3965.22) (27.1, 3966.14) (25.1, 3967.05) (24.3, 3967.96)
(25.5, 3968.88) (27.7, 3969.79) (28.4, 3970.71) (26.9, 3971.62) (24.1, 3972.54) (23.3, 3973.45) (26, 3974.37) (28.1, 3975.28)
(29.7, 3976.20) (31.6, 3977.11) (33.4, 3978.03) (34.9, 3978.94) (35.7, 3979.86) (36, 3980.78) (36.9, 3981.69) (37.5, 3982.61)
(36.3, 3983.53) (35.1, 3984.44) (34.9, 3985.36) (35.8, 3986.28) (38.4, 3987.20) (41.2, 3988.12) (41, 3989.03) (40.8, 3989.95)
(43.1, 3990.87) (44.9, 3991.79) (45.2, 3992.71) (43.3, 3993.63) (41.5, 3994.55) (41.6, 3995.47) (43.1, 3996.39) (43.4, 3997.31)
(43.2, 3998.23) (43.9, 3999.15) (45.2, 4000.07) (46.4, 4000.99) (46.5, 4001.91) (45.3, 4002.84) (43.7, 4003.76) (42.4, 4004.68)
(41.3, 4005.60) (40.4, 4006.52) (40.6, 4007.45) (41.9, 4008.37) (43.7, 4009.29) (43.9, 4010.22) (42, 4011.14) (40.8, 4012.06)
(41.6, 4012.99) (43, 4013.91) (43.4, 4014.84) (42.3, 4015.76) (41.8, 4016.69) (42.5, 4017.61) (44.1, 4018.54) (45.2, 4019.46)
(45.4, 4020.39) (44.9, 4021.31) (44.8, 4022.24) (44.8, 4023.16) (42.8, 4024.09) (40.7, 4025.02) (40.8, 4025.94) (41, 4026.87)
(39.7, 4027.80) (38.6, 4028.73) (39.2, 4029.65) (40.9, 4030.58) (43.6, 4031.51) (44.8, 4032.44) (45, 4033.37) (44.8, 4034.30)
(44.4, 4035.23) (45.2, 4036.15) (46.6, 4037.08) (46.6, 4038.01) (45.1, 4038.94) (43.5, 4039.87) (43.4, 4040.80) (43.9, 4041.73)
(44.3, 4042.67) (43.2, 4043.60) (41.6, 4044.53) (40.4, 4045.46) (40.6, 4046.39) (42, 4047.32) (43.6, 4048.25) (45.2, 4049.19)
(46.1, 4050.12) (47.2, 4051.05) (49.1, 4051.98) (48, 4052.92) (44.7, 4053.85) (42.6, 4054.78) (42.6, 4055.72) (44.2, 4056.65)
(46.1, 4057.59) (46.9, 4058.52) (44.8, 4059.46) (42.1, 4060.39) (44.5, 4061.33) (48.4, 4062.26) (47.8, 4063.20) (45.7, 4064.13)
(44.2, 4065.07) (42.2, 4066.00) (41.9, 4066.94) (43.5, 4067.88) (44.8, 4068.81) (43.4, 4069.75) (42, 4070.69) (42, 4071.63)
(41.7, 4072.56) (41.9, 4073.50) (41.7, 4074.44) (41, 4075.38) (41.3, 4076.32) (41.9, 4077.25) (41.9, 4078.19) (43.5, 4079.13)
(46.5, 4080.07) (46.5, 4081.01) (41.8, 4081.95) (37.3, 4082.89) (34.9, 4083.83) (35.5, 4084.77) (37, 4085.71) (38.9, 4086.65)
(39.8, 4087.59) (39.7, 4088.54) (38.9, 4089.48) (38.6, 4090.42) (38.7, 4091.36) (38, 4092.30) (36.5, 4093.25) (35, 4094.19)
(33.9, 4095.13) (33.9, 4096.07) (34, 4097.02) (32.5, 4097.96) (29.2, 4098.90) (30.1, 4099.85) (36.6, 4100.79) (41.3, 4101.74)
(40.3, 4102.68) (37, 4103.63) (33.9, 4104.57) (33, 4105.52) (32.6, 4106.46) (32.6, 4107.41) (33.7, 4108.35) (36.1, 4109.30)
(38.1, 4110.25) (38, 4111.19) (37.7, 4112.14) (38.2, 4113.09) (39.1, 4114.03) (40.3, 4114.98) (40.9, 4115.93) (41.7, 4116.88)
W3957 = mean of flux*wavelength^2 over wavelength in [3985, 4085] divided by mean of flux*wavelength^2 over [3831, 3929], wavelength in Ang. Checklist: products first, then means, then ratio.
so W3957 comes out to 1.3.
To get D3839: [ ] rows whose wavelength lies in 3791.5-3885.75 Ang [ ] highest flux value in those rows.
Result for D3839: 46.2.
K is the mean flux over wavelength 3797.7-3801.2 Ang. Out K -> 25.4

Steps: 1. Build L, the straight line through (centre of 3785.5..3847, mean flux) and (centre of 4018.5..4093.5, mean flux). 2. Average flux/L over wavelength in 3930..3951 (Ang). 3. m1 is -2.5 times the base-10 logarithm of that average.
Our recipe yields 0.10 mag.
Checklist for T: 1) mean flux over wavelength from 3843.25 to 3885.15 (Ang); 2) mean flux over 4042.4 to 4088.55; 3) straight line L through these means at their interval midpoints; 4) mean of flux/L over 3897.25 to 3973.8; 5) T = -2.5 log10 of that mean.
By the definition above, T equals 0.08 mag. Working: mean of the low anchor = 37.9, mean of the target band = 36.8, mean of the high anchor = 43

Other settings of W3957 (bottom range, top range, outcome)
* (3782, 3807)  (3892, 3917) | 1.21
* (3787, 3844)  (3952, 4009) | 1.20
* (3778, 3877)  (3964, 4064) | 1.25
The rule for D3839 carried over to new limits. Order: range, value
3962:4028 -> 46.5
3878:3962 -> 47.7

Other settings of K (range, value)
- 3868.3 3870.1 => 41.7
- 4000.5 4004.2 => 45.4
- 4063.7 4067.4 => 43.5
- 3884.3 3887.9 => 32.2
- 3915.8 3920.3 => 44.4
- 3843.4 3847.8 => 36.3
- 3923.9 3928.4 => 41.7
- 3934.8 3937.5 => 32.8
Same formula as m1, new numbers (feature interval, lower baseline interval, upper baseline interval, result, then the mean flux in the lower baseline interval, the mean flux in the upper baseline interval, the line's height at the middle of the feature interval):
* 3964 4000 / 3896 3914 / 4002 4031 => 0.19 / 39.7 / 42.4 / 41.6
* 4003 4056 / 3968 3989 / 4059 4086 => -0.15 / 32.2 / 42.5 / 37.8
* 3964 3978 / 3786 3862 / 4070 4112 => 0.30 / 34.3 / 38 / 36.3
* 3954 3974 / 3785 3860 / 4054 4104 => 0.20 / 34.4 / 40.5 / 37.8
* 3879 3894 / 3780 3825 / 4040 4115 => 0.16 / 36.8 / 40.5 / 37.9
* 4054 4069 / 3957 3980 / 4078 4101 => -0.23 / 30.6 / 37.5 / 35.9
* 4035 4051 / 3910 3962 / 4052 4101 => -0.10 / 38.1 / 40.9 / 40.2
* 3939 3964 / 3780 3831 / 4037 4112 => 0.03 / 35.7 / 40.8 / 38.5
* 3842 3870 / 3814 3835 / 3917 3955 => -0.13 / 32.5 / 37.4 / 33.9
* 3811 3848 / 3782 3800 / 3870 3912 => 0.06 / 33.6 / 36.3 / 34.6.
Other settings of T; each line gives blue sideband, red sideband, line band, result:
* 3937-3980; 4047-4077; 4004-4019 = -0.08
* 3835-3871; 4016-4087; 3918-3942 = 0.07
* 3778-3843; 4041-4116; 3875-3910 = 0.01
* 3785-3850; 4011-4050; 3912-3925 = -0.14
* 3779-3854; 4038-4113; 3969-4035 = -0.02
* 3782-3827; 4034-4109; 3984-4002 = -0.06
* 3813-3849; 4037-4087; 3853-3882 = -0.13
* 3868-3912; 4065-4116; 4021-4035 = -0.12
